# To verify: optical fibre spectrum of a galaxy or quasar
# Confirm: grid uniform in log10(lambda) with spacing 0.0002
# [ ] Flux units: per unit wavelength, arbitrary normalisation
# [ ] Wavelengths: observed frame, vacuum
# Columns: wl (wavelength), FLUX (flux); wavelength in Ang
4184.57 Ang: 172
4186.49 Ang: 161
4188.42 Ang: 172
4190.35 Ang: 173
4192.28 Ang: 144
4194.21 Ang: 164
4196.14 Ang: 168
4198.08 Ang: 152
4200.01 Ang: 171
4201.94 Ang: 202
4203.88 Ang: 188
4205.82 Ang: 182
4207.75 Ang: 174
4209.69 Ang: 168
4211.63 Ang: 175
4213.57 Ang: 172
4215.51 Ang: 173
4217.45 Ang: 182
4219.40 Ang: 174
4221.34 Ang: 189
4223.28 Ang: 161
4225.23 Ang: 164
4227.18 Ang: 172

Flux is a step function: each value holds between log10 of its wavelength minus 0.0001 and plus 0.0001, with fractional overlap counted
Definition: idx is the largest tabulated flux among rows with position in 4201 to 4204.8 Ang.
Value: 202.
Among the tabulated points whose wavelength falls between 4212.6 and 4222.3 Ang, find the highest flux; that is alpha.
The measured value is 189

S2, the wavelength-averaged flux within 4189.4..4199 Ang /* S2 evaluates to 160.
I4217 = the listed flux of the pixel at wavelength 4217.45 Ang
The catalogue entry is 182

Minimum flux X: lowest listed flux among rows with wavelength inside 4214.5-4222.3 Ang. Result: 173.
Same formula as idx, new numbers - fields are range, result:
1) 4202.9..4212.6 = 188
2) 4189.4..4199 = 173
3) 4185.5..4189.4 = 172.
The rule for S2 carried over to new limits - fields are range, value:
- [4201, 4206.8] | 191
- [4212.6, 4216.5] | 173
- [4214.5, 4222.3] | 179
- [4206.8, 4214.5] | 172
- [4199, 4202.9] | 186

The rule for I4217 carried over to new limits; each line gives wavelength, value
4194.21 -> 164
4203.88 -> 188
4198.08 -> 152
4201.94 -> 202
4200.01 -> 171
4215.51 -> 173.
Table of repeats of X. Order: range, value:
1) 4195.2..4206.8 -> 152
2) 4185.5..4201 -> 144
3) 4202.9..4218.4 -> 168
